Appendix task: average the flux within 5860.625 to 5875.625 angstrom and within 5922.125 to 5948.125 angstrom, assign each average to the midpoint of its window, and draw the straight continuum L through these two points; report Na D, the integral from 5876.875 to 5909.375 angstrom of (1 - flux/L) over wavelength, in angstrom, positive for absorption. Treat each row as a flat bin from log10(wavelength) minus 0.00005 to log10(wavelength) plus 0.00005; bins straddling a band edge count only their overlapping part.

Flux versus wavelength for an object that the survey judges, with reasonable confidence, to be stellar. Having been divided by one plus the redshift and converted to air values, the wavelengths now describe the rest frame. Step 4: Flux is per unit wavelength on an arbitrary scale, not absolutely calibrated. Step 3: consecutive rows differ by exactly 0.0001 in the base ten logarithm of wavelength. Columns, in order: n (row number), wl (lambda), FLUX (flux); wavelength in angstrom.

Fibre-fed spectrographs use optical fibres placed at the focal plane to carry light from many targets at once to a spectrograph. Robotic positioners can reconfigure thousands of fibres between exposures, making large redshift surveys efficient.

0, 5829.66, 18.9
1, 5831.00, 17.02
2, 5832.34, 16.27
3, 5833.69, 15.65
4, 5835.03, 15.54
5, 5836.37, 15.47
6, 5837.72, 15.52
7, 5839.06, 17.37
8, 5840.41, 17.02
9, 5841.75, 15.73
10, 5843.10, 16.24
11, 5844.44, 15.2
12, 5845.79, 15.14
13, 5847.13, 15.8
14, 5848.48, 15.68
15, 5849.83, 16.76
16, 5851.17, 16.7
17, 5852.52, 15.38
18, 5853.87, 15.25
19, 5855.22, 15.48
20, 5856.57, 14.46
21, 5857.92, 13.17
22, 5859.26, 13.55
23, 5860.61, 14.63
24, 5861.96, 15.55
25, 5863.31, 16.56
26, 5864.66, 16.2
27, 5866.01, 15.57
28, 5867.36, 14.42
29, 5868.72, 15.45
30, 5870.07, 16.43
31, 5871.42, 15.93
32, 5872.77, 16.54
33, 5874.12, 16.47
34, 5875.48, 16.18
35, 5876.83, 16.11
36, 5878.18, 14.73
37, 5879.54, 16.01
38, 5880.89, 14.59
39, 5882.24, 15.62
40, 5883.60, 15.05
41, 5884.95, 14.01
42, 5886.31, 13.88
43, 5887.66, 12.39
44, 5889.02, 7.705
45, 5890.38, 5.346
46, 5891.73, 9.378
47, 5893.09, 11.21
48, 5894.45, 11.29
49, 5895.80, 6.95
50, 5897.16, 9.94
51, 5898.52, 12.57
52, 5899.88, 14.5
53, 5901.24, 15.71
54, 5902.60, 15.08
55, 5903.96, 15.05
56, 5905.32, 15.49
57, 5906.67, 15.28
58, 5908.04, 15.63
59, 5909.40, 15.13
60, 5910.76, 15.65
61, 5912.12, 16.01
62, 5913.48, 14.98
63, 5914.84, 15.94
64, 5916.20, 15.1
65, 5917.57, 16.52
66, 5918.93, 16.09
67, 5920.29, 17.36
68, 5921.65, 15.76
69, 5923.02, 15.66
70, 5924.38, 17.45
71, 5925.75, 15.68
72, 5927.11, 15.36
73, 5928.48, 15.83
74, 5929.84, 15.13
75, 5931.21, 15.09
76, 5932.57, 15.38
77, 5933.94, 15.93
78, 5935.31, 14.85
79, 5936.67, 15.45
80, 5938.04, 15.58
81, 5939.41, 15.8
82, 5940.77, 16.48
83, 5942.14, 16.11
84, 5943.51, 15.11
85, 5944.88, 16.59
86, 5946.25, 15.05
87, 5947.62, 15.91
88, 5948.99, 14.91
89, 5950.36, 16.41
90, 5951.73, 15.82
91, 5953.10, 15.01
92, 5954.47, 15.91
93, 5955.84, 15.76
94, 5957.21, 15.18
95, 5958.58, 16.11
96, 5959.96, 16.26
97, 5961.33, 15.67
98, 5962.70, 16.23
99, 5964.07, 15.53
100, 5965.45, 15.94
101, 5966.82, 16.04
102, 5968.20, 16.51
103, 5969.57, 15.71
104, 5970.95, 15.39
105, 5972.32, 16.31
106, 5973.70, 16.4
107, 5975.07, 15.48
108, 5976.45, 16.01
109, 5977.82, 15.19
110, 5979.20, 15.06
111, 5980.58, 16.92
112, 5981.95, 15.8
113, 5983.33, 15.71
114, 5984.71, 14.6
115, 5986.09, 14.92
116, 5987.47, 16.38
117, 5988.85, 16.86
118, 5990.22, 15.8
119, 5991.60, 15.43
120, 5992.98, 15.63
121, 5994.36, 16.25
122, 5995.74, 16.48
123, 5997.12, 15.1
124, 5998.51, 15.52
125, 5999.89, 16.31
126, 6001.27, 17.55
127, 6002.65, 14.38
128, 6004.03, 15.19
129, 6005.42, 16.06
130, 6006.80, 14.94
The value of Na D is 5.7 angstrom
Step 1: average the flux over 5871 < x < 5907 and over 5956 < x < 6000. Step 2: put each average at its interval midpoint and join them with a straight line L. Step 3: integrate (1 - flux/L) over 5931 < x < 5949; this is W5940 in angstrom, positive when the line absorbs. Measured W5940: -1.0 angstrom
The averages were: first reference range 13.4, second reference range 15.8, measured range 15.6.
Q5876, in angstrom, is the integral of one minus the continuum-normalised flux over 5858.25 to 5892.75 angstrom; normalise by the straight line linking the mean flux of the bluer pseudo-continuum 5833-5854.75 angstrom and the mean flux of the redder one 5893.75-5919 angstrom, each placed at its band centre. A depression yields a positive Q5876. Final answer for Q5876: 1.9 angstrom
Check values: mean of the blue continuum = 15.9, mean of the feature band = 14.3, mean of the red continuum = 14.3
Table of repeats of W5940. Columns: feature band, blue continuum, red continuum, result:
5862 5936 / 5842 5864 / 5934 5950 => 4.3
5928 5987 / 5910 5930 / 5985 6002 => 0.9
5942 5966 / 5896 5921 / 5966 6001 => -0.4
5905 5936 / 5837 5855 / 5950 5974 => 0.4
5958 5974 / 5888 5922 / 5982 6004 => -1.0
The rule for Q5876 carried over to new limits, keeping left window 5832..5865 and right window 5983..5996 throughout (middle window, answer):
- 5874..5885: 0.1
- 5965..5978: -0.1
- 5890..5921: 3.6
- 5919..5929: -0.3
